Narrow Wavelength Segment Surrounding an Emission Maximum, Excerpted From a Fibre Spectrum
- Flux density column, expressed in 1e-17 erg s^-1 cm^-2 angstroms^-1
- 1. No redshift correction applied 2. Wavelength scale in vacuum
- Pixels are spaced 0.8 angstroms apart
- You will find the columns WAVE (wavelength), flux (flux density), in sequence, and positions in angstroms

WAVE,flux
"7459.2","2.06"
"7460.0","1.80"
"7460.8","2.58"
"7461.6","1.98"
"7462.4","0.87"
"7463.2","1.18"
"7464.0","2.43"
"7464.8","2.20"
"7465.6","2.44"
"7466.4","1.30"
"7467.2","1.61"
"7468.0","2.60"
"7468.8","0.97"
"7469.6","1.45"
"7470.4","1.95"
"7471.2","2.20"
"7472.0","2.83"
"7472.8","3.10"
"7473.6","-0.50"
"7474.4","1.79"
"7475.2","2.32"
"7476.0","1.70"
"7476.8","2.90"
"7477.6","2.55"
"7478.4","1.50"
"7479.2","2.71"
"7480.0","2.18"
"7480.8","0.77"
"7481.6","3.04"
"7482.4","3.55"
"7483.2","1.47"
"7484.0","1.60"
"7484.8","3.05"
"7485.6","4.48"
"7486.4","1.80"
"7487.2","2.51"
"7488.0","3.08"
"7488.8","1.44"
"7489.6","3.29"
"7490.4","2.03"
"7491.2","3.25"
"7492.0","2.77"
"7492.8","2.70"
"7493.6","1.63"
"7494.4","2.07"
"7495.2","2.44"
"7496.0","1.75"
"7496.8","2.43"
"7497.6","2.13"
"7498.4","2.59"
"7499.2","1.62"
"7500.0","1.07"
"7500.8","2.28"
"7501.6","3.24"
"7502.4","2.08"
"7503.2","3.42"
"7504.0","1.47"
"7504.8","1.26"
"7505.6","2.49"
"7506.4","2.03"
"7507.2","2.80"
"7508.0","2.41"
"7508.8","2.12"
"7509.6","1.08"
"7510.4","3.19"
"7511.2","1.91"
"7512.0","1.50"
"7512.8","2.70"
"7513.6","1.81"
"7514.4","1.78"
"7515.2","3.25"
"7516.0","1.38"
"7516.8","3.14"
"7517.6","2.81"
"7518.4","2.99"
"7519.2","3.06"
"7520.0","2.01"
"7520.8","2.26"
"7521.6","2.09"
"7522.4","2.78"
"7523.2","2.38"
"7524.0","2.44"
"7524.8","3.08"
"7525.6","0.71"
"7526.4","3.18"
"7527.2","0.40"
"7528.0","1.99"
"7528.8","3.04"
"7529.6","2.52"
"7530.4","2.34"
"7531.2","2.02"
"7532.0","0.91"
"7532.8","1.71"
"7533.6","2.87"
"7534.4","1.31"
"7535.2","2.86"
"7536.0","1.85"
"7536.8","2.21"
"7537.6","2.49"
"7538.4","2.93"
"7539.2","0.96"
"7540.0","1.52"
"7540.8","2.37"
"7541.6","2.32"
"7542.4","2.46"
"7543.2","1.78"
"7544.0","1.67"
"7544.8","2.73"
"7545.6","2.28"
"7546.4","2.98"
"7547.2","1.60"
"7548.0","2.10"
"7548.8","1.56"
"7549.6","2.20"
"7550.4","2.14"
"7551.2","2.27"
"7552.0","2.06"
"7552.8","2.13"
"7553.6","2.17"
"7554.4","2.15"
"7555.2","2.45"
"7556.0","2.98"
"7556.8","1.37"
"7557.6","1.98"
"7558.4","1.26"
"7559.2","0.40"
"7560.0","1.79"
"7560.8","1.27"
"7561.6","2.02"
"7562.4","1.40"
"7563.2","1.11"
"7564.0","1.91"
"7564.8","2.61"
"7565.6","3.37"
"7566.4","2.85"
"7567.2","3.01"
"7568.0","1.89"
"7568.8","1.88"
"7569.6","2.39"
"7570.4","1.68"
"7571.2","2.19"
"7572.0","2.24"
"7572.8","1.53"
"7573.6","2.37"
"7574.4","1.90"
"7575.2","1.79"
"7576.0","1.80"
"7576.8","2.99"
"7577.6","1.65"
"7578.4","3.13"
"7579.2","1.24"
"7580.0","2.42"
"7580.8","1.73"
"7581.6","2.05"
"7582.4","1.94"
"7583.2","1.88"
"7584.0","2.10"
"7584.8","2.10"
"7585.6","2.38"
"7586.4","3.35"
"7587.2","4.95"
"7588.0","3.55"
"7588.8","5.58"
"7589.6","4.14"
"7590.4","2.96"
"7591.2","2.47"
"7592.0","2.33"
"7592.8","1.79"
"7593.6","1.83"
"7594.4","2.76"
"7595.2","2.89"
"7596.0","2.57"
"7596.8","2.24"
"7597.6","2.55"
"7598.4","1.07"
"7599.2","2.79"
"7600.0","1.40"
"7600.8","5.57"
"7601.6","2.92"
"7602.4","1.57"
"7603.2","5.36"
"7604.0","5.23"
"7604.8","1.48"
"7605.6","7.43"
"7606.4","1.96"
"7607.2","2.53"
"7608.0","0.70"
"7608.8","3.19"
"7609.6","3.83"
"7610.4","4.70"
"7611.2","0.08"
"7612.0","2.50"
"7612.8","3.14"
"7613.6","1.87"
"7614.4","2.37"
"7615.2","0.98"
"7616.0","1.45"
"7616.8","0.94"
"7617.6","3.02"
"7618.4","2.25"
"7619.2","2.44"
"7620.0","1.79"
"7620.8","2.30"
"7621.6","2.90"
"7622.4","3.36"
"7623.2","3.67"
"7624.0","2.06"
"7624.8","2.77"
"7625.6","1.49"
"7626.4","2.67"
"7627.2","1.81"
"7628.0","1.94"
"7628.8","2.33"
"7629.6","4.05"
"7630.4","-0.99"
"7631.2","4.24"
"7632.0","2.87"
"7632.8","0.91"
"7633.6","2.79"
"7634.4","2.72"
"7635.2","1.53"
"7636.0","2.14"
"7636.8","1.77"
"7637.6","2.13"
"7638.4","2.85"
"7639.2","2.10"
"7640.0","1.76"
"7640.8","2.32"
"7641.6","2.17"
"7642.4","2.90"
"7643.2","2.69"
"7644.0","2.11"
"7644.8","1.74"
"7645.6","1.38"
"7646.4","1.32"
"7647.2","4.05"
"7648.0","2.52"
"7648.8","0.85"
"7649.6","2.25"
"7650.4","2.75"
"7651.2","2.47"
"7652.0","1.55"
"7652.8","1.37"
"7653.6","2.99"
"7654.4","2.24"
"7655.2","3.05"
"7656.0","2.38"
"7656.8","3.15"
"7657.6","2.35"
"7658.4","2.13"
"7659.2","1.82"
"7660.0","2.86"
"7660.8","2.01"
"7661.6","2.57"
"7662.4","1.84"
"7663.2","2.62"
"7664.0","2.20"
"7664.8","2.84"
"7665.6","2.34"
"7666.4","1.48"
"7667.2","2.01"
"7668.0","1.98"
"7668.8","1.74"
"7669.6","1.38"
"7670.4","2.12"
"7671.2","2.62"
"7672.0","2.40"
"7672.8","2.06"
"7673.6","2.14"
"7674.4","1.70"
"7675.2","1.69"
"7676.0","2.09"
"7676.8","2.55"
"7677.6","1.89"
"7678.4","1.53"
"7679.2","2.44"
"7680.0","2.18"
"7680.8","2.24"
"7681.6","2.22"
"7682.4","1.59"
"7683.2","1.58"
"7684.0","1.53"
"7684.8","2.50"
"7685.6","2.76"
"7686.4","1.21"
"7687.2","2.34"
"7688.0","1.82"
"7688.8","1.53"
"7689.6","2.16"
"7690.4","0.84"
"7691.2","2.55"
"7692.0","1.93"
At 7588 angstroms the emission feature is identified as [S II] 6716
